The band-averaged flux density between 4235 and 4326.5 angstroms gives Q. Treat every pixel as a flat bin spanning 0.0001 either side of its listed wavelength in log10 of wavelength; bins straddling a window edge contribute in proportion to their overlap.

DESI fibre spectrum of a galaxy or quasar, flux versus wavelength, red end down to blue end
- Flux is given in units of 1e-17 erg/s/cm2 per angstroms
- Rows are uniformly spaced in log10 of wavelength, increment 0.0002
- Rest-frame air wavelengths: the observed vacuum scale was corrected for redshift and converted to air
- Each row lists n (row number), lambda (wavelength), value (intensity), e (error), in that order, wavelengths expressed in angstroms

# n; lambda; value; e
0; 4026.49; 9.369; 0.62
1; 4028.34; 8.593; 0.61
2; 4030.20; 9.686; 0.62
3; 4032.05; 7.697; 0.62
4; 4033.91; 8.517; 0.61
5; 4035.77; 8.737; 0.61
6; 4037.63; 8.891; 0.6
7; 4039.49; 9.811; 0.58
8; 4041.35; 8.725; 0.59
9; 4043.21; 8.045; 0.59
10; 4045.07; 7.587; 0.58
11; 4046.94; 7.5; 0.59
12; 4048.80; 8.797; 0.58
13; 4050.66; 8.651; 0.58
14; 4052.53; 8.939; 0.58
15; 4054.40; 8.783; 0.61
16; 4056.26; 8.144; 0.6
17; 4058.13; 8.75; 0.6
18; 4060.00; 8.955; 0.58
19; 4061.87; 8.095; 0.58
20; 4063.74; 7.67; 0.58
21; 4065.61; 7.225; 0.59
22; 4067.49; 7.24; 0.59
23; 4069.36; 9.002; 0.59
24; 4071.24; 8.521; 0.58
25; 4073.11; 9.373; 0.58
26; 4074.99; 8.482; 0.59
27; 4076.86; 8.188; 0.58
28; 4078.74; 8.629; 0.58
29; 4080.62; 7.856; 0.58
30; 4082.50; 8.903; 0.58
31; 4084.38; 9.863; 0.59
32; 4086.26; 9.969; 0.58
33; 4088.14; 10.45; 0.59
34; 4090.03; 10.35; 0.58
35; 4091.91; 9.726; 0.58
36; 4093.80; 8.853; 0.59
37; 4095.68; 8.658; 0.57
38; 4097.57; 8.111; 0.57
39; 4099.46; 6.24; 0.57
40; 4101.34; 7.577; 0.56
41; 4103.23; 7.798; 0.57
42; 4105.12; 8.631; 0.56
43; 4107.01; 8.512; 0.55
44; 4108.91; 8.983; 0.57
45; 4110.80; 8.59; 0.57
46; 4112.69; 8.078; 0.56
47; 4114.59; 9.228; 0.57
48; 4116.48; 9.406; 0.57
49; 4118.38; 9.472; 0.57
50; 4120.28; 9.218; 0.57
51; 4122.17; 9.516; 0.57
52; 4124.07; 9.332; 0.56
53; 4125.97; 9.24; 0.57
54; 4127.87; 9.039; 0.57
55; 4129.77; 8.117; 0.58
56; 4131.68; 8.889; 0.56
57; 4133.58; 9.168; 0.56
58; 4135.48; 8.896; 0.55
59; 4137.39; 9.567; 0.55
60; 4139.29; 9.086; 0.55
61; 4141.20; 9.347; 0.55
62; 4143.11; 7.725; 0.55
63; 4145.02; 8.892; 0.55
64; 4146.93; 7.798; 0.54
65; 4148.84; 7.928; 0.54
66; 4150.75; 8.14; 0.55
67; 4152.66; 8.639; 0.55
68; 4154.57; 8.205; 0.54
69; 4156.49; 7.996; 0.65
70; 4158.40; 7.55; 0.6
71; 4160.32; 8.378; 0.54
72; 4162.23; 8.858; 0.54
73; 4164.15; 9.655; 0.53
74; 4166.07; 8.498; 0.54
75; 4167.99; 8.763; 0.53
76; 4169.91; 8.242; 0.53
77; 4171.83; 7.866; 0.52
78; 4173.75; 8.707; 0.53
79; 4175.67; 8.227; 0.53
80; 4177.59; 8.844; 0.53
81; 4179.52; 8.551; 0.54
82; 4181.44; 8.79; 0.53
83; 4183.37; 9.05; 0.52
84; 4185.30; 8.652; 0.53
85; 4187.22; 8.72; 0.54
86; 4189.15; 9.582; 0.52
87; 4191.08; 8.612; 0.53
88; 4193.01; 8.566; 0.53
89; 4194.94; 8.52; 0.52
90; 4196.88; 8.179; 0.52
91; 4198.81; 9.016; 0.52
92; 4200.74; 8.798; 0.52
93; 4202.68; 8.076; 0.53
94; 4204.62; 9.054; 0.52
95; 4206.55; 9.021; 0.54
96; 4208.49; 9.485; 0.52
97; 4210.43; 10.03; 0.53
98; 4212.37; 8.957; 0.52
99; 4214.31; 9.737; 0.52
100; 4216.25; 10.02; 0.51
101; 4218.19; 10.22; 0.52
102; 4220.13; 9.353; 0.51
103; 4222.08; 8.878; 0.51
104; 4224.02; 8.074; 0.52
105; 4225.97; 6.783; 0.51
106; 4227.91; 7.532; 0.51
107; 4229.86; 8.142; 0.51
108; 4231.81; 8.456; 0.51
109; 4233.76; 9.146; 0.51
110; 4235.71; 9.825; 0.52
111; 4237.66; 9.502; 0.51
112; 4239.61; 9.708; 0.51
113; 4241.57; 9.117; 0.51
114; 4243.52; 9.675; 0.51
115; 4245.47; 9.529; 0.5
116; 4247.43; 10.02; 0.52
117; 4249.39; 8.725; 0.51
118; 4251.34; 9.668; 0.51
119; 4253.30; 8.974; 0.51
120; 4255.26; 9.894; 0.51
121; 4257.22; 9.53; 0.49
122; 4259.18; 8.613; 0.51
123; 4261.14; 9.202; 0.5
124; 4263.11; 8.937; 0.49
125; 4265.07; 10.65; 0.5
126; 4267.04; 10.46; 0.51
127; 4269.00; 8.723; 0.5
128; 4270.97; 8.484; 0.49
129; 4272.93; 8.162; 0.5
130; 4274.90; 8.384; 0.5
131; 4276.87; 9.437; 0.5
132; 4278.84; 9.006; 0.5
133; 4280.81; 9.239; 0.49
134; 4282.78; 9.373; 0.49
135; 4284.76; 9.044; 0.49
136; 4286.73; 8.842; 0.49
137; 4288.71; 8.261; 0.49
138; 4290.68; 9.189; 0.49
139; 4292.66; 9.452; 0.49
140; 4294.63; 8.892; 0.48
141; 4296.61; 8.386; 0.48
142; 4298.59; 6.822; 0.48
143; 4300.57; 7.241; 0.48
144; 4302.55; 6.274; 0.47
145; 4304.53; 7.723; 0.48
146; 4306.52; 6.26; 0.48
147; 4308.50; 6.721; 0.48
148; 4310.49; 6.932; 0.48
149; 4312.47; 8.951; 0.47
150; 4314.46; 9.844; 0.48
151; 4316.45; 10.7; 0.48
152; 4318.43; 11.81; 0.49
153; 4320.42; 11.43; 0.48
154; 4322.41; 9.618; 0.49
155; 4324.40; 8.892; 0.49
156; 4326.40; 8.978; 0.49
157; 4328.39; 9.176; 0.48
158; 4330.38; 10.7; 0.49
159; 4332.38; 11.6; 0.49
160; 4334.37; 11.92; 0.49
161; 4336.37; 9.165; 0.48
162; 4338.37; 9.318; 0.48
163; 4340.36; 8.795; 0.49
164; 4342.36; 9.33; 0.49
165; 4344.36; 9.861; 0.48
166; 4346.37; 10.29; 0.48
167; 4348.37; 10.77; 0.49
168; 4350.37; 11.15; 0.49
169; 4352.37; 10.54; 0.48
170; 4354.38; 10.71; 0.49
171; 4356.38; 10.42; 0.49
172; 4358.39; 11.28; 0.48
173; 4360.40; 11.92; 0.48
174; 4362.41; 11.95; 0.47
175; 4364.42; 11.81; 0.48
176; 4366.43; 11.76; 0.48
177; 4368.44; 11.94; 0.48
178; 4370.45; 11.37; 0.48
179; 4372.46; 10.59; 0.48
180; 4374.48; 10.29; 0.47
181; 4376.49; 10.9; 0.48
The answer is 9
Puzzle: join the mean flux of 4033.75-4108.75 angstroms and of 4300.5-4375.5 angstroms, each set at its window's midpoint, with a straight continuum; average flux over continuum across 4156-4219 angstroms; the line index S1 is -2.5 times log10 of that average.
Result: 0.04 mag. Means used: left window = 8.57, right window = 9.99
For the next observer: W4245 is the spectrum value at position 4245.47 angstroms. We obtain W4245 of 9.529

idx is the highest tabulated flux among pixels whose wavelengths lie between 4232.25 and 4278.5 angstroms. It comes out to 10.65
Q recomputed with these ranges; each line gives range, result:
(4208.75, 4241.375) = 9.03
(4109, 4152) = 8.85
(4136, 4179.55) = 8.5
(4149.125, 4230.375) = 8.69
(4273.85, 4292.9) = 9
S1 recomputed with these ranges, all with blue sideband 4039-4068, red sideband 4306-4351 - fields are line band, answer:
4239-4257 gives -0.022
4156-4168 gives 0.040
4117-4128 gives -0.082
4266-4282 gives 0.049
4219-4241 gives 0.061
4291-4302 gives 0.170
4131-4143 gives -0.042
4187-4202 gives 0.034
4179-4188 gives 0.023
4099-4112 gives 0.058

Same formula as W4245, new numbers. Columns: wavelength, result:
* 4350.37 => 11.15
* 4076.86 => 8.188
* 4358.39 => 11.28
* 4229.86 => 8.142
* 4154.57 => 8.205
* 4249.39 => 8.725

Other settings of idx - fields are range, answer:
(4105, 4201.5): 9.655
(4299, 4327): 11.81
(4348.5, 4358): 11.15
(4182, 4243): 10.22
